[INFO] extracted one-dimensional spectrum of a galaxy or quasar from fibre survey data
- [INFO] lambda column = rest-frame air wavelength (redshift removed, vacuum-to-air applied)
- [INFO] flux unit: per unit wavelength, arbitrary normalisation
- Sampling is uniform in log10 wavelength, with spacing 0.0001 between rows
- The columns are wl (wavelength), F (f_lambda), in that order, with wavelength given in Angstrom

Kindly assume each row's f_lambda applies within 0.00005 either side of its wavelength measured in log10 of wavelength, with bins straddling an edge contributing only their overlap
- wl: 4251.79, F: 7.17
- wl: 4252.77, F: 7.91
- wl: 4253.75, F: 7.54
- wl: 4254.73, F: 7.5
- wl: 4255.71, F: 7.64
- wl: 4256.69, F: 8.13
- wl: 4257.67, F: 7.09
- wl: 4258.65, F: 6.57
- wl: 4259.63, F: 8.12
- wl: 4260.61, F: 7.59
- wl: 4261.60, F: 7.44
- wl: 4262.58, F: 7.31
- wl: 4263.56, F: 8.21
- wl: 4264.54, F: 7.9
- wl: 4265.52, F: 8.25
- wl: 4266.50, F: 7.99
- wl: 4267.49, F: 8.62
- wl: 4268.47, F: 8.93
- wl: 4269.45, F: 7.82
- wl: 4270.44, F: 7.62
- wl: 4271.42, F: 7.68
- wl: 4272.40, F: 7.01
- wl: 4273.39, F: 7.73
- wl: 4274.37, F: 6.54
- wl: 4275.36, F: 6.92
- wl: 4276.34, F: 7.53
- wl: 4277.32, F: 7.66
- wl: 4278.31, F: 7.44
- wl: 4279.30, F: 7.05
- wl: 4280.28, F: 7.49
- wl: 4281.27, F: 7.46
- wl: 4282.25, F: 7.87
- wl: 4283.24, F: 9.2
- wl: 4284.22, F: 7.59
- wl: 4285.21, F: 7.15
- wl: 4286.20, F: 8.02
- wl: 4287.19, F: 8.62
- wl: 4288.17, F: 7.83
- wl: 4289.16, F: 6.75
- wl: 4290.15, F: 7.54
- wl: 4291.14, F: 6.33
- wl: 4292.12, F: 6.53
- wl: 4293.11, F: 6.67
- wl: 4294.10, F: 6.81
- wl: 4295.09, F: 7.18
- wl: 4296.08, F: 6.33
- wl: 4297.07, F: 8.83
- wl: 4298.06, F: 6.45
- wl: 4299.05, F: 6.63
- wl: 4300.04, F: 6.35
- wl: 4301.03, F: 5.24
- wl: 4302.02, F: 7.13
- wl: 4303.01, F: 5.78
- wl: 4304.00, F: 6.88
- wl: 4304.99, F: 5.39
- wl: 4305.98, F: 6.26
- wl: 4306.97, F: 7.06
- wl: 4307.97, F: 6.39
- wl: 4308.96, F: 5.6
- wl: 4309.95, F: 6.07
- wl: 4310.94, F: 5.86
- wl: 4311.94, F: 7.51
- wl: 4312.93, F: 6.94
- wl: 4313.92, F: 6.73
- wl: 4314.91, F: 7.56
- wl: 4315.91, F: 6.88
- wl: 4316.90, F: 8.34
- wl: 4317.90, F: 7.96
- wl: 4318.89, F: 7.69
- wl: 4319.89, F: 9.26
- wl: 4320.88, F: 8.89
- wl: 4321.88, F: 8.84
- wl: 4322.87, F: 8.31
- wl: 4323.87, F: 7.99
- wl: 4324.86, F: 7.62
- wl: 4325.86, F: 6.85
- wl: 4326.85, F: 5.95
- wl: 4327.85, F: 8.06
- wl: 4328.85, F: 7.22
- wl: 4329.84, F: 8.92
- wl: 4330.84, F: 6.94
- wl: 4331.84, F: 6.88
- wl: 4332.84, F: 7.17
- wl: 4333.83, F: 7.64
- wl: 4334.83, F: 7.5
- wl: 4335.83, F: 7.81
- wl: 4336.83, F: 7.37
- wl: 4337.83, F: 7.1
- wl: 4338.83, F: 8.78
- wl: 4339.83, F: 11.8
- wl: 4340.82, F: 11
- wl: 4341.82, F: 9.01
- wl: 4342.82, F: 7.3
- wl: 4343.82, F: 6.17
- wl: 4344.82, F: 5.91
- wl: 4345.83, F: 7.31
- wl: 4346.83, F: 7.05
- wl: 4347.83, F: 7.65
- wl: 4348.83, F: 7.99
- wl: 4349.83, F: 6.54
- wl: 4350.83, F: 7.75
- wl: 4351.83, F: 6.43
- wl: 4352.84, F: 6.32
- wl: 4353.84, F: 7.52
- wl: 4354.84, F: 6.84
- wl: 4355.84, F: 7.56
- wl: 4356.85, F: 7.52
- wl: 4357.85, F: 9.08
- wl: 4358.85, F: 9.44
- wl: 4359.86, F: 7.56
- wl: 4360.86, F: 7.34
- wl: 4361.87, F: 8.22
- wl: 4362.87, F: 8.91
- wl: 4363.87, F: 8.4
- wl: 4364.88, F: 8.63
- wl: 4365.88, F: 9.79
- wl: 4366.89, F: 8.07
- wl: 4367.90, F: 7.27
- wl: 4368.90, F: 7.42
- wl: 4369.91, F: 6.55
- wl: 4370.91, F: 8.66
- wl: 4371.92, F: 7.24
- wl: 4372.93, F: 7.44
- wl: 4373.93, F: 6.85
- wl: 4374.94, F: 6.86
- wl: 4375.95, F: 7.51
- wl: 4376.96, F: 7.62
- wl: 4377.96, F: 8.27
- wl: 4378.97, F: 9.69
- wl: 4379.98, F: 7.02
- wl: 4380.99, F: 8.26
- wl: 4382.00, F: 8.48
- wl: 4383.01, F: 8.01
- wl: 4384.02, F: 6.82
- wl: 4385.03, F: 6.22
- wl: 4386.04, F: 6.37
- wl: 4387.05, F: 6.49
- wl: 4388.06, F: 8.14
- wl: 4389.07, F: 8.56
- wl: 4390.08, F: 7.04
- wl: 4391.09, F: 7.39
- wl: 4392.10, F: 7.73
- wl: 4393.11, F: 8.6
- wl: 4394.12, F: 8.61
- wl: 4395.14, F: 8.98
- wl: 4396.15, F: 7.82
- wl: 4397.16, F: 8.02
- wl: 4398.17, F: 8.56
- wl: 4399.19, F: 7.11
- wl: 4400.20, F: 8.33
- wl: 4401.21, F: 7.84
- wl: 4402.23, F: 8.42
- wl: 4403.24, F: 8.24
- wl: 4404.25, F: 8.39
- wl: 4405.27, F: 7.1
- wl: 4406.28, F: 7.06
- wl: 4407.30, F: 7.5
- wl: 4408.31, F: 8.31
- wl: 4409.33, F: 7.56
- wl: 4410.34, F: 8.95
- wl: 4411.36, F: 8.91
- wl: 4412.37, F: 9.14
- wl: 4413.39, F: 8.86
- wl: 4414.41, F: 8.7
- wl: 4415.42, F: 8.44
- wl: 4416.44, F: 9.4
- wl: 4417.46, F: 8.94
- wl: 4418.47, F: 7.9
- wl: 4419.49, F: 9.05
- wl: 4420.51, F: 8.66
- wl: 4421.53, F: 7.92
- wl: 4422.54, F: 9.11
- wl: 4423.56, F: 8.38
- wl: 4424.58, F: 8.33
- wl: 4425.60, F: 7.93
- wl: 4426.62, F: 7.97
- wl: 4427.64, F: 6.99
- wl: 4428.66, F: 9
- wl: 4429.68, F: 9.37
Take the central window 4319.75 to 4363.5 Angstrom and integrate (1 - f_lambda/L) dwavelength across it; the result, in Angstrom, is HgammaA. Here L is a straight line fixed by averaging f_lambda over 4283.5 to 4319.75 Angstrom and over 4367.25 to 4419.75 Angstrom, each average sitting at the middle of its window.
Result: -2.5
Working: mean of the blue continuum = 6.95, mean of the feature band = 7.79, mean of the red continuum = 7.93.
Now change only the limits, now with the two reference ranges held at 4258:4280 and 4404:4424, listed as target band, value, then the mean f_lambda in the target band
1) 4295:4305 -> 1.54 Angstrom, 6.6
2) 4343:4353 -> 1.38 Angstrom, 6.94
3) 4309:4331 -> 1.04 Angstrom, 7.53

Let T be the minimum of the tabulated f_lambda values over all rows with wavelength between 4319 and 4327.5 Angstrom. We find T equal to 5.95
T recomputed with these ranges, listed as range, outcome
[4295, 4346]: 5.24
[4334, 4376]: 5.91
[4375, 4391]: 6.22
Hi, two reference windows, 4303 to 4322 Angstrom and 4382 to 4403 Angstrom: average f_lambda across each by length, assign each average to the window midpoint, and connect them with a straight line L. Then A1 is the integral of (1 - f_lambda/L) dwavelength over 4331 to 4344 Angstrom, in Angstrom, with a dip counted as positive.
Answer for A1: -1.5 Angstrom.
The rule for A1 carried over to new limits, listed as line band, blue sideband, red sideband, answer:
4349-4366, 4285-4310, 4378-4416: -0.7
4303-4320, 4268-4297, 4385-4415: 1.6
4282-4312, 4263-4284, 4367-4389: 3.2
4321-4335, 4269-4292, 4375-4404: 0.1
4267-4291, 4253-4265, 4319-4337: -0.1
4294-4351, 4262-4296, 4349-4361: 1.3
